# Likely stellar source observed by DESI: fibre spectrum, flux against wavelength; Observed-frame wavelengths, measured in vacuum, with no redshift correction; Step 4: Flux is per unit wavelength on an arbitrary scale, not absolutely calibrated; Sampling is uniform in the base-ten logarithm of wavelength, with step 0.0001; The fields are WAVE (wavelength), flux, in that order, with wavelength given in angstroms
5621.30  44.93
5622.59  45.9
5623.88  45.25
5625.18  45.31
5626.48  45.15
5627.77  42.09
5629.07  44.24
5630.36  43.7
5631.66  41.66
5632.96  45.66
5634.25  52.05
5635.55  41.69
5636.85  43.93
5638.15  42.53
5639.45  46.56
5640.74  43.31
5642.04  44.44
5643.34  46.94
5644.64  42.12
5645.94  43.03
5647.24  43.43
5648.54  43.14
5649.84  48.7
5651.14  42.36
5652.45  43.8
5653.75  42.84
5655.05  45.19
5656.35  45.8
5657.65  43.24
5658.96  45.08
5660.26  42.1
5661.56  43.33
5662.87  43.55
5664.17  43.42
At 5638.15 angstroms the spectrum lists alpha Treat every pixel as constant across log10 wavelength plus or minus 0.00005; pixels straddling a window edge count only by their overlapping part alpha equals 42.53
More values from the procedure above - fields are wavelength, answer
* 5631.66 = 41.66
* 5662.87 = 43.55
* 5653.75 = 42.84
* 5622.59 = 45.9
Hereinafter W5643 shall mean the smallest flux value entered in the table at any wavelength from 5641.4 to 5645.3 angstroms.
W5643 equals 42.12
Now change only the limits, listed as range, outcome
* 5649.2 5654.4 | 42.36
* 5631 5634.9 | 41.66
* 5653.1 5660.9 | 42.1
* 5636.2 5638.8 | 42.53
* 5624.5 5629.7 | 42.09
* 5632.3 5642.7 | 41.69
